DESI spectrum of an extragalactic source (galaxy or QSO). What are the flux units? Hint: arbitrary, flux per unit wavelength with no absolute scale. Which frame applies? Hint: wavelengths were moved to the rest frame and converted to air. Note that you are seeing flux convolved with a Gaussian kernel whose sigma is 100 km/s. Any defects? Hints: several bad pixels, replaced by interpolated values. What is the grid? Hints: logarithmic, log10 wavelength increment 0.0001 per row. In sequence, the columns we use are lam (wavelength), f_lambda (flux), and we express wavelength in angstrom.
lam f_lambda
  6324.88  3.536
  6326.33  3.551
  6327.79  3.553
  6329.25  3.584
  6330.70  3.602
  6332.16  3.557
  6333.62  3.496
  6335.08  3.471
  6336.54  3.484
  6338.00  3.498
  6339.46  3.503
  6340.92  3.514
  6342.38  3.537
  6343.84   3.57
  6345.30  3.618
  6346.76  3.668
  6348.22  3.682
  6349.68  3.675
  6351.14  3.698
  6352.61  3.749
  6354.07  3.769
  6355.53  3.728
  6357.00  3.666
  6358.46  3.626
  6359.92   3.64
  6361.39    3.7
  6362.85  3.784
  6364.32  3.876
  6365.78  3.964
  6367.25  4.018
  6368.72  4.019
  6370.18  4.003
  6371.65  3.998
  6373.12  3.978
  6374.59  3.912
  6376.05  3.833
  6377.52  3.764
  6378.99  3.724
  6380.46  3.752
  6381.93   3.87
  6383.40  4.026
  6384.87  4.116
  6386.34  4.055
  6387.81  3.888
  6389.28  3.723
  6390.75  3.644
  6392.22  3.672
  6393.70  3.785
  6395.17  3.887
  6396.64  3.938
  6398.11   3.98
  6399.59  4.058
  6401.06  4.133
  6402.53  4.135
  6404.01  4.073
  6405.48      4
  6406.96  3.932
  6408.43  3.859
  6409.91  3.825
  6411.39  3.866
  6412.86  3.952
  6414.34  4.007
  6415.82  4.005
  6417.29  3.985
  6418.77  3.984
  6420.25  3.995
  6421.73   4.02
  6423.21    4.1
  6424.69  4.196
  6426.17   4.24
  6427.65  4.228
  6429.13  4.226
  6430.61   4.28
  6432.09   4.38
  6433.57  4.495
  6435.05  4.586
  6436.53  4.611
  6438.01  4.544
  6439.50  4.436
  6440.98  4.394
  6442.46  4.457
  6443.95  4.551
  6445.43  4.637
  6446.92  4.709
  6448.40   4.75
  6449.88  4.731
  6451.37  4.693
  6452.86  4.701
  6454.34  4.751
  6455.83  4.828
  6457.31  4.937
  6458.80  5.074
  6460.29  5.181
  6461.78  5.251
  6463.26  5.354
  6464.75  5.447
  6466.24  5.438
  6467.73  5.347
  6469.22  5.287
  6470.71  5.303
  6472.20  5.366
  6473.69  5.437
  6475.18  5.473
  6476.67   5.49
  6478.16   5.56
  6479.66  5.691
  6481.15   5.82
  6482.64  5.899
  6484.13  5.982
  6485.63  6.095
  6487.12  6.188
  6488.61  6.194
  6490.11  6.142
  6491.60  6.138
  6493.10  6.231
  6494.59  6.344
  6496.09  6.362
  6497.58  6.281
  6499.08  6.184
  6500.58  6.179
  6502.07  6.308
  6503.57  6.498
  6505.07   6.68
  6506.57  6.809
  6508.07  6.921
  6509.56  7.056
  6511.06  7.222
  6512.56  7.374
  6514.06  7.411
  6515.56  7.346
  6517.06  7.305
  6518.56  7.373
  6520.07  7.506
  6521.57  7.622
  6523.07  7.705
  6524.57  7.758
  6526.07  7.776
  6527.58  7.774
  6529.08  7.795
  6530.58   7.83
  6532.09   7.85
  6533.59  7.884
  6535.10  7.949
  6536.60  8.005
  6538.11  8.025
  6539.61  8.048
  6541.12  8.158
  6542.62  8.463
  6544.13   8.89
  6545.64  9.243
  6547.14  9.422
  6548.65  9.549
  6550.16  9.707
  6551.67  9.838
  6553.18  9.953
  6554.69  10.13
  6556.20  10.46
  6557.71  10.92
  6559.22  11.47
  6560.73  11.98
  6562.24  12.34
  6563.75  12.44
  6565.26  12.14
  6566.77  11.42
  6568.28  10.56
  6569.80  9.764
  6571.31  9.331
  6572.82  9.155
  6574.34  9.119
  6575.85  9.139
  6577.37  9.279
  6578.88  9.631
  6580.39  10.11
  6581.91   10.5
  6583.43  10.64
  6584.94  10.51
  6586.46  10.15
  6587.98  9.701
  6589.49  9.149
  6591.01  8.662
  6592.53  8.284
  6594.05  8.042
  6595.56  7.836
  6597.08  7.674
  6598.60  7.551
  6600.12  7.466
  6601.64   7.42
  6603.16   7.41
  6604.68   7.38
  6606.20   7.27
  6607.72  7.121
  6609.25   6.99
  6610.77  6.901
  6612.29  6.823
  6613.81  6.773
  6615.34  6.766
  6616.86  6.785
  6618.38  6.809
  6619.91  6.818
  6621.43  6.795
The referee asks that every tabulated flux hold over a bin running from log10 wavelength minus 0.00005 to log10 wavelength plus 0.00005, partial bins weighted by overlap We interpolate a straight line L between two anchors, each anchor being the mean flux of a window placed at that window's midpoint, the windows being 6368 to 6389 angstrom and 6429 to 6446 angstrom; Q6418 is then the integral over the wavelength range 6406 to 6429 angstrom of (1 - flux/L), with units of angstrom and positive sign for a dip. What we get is 1.4 angstrom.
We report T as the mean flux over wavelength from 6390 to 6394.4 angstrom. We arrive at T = 3.7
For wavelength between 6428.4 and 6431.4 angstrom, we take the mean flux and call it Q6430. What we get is 4.26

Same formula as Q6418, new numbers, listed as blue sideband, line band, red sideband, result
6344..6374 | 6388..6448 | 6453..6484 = 6.4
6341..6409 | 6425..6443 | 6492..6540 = 2.9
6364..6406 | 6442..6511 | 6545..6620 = 7.6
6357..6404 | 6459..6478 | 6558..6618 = 2.2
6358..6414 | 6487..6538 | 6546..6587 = 8.2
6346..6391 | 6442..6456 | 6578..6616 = 1.9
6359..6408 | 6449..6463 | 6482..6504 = 1.3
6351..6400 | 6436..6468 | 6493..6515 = 4.0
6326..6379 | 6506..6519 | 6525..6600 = 1.3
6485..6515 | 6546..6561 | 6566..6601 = -3.5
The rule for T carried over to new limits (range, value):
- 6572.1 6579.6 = 9.26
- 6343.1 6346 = 3.6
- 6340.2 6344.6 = 3.54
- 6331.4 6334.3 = 3.52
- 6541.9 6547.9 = 9.01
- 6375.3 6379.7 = 3.78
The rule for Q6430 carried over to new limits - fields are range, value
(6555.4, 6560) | 10.9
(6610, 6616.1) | 6.82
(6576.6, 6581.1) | 9.68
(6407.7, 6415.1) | 3.9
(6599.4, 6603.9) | 7.43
